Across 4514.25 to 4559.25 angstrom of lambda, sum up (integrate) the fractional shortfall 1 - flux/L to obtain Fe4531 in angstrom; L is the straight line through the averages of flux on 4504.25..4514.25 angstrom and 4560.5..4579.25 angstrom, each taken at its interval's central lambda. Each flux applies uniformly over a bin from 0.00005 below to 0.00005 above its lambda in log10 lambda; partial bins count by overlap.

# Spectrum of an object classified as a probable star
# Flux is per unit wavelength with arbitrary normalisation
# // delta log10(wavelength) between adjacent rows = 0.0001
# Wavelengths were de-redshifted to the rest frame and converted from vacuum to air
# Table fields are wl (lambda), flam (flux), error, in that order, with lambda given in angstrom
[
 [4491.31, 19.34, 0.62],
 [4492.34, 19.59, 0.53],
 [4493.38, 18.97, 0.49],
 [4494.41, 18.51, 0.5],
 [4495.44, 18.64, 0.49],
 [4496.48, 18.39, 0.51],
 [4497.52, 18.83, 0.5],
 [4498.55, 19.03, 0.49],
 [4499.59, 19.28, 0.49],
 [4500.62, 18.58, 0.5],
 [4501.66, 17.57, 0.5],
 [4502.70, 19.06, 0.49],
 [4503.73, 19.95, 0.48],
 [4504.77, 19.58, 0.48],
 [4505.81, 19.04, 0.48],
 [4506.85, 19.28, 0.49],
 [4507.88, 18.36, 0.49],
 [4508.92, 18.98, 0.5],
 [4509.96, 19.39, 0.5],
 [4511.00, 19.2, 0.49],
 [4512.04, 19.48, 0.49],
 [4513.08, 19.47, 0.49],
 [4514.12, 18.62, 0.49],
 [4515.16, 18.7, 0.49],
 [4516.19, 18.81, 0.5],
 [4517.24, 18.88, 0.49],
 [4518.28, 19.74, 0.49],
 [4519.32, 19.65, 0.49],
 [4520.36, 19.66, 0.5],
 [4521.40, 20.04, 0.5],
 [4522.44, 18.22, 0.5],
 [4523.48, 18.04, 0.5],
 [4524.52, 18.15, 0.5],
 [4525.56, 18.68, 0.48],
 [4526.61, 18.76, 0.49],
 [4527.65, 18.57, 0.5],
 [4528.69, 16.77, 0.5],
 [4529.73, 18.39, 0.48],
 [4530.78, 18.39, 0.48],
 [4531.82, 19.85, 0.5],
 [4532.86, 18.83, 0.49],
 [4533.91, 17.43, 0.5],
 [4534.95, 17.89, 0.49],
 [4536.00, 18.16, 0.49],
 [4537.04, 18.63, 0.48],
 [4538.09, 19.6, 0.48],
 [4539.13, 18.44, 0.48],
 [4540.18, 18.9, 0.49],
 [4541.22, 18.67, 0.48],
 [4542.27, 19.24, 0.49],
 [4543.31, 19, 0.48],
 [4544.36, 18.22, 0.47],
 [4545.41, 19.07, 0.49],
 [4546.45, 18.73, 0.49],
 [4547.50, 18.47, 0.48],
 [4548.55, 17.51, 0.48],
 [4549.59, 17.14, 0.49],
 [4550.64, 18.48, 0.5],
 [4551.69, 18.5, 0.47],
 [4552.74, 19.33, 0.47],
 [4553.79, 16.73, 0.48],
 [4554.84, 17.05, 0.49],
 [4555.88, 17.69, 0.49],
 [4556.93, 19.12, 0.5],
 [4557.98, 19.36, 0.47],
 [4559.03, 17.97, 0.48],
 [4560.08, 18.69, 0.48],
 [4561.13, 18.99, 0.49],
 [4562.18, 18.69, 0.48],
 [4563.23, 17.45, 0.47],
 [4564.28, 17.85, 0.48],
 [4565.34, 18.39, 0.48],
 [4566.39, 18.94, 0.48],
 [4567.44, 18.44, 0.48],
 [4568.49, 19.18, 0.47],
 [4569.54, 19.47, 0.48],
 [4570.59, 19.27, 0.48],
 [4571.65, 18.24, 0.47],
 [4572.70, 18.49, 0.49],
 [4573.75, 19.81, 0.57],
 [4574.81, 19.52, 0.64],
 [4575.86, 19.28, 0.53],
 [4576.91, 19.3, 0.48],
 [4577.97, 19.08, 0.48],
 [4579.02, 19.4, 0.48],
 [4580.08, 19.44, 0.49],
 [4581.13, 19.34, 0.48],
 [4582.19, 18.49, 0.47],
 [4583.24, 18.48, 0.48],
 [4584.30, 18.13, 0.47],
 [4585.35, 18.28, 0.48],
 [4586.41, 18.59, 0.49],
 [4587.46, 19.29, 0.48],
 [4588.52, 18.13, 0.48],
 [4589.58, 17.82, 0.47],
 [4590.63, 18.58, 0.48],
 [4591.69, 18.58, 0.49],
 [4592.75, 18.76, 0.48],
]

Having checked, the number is 1.1 angstrom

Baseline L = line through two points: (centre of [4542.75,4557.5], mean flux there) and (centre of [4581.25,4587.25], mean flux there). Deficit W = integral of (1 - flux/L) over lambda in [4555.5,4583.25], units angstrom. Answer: -0.7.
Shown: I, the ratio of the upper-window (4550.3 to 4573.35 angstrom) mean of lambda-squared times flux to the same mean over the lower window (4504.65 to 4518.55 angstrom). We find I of 0.99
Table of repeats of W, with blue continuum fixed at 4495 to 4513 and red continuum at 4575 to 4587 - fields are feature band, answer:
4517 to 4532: 0.2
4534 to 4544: 0.2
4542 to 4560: 0.6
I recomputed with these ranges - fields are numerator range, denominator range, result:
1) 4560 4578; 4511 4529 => 1.02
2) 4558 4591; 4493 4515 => 1.02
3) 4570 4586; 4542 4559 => 1.05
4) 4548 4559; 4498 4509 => 0.97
